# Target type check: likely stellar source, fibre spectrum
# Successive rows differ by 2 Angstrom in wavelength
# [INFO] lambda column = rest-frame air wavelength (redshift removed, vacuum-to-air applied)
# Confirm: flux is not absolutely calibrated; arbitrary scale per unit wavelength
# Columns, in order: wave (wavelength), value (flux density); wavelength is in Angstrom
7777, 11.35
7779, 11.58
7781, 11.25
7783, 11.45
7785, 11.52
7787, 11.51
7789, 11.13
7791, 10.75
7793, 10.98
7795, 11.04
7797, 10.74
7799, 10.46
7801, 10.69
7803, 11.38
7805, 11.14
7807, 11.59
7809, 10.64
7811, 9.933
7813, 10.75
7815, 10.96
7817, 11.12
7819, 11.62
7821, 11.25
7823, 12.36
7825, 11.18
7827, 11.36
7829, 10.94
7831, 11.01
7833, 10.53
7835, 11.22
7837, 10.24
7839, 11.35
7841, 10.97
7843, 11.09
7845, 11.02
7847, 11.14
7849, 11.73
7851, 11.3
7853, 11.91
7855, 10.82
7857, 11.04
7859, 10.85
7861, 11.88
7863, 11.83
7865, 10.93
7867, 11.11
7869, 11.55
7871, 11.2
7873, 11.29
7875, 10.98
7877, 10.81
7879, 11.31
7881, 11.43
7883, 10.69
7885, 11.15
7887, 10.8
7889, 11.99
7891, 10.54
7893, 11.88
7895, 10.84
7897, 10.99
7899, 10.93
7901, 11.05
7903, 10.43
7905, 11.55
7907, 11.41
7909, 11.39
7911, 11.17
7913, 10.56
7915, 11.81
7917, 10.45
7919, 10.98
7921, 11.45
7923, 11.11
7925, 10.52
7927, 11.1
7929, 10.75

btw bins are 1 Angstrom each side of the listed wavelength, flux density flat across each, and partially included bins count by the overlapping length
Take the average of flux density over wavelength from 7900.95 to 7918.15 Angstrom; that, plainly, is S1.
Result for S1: 11.1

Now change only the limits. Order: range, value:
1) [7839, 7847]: 11.1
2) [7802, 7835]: 11.1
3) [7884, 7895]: 11.2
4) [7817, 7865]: 11.2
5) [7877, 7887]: 11.1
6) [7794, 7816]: 10.8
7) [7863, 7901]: 11.2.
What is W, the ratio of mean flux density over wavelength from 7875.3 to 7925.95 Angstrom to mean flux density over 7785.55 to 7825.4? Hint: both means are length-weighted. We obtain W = 1.00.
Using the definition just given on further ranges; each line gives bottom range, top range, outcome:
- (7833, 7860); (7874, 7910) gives 1.00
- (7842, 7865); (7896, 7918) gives 0.98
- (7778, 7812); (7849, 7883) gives 1.02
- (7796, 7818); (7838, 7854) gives 1.04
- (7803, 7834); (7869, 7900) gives 1.00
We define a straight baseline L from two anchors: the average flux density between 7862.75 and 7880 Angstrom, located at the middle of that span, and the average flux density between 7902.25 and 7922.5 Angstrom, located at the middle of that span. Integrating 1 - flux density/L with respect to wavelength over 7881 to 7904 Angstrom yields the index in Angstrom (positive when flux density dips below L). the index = 0.2 Angstrom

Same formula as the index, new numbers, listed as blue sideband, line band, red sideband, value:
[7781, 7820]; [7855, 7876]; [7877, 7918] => -0.3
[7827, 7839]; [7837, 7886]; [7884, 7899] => -0.8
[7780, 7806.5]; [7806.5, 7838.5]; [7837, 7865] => 0.4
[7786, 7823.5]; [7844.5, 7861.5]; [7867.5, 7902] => -0.3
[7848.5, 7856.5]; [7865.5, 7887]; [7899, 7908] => 0.2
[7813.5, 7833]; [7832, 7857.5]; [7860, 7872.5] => 0.5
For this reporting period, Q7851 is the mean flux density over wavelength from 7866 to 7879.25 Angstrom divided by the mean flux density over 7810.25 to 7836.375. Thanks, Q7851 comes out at 1.0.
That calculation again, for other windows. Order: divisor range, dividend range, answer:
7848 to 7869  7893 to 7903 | 0.97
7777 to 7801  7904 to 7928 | 1.00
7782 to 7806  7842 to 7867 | 1.02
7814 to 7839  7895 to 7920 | 0.99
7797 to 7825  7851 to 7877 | 1.02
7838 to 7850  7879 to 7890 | 1.00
